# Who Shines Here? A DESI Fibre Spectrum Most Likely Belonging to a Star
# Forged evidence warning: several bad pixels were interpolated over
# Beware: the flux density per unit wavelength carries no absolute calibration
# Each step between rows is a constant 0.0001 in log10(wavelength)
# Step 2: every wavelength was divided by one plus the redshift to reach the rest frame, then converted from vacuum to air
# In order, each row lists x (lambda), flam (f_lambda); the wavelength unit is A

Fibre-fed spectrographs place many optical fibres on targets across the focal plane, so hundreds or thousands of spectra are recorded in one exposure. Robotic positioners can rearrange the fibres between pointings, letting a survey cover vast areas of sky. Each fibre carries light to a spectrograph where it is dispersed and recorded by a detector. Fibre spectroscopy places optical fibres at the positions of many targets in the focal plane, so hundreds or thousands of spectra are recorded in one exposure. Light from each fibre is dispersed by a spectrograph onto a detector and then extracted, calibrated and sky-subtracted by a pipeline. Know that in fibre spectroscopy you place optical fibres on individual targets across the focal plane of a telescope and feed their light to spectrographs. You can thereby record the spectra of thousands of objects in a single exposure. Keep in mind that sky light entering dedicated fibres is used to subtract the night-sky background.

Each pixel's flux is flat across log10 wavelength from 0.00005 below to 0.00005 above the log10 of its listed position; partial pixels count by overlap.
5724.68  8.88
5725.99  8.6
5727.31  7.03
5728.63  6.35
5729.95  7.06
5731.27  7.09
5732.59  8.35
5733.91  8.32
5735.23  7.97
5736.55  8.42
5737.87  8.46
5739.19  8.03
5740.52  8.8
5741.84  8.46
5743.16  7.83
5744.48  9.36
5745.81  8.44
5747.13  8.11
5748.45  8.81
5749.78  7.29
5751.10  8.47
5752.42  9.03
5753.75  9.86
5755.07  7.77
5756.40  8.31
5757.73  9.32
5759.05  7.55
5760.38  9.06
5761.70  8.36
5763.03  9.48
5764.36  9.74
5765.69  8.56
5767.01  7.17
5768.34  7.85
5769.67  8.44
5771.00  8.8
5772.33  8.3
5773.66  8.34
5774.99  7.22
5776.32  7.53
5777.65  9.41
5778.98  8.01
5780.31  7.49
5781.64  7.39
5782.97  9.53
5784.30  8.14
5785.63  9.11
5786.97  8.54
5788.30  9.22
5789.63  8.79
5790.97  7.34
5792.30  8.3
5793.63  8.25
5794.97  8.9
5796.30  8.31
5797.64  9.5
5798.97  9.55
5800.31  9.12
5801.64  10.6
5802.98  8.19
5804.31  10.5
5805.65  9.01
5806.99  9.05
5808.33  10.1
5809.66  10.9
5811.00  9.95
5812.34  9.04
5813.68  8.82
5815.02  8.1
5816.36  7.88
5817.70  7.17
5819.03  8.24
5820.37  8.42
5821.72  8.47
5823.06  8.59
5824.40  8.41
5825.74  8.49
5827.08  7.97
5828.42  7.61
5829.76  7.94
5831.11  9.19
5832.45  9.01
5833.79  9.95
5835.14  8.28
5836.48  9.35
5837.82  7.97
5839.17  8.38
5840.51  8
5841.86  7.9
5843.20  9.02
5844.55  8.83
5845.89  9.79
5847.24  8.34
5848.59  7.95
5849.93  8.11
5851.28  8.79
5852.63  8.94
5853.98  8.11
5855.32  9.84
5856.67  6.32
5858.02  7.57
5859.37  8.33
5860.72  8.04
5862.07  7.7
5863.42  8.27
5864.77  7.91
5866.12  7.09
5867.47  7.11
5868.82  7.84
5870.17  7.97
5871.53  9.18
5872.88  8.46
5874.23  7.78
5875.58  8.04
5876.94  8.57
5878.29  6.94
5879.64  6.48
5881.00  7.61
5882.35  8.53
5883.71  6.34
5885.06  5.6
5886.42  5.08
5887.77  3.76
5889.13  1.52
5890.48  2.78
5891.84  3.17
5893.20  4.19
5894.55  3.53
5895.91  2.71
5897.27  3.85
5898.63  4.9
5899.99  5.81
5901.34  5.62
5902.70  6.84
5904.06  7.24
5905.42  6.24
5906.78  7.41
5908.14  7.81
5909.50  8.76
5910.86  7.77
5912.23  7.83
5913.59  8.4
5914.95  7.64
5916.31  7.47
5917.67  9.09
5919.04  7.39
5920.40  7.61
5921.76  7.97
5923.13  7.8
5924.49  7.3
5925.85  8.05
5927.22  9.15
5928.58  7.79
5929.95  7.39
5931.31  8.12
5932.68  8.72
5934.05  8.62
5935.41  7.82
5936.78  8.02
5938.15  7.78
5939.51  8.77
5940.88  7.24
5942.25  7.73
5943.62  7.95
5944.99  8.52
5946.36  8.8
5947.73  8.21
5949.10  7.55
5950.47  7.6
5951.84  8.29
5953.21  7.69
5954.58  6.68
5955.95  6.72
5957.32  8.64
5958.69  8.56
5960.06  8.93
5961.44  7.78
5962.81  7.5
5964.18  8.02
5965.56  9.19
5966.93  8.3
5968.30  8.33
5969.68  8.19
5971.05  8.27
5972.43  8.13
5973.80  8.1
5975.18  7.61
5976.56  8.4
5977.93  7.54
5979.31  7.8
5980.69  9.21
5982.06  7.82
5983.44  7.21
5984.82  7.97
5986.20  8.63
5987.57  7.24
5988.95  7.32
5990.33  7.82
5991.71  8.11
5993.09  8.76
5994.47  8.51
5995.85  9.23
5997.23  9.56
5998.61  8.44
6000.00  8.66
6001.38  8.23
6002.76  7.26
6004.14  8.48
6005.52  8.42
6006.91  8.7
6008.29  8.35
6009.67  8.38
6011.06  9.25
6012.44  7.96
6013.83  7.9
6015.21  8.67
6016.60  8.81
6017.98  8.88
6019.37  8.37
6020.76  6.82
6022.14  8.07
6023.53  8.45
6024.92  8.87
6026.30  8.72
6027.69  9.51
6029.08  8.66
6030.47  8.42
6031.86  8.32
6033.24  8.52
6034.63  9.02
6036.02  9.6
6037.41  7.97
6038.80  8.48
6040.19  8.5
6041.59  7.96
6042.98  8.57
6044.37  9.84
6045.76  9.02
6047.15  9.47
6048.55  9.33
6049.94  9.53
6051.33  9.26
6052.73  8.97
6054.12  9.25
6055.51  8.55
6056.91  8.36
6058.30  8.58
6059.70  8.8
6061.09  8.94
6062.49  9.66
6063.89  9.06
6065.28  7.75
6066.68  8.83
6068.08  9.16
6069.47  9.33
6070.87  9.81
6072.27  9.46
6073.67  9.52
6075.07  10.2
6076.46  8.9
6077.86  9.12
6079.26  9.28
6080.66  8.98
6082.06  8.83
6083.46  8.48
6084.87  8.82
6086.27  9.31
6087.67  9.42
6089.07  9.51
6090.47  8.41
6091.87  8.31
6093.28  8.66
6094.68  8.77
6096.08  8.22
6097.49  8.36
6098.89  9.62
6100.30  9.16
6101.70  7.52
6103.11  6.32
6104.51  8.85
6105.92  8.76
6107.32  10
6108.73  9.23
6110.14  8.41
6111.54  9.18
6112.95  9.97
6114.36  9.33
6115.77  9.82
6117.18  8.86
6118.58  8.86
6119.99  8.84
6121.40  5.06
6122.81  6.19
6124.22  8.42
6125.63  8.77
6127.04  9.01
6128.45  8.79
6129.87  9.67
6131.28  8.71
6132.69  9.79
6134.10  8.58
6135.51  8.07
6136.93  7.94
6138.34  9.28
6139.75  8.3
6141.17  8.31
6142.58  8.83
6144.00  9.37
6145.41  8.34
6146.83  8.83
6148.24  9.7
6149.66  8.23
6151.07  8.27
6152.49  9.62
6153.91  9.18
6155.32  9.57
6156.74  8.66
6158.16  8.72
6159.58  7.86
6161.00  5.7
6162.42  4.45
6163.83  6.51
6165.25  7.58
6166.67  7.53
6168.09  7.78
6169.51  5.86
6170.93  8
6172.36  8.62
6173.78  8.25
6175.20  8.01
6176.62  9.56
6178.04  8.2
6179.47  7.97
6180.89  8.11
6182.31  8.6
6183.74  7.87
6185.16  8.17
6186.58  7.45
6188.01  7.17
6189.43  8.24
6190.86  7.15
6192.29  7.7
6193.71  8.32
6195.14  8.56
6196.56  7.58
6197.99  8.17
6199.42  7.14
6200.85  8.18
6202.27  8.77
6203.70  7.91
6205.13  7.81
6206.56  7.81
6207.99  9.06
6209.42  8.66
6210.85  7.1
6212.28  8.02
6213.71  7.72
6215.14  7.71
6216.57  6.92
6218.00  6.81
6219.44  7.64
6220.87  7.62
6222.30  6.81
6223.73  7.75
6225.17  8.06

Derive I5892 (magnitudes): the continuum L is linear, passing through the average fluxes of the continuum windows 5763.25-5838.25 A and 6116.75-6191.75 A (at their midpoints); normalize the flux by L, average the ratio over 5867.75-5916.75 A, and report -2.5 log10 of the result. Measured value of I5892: 0.315 mag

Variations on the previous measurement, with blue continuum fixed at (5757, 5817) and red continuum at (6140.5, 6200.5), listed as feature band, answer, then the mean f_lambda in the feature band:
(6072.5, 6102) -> -0.10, 8.95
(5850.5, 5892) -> 0.20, 7.13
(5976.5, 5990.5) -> 0.06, 7.89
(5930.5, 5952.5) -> 0.05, 8.1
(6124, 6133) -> -0.11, 9.02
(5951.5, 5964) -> 0.07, 7.86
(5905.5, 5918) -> 0.08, 7.91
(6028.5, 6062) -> -0.07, 8.84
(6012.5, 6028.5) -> -0.02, 8.44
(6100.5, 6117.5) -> -0.09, 8.86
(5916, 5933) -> 0.07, 7.98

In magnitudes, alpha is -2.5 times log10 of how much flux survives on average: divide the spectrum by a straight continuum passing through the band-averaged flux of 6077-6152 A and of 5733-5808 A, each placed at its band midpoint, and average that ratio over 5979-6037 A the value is 0.03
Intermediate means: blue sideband 8.57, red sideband 8.71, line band 8.41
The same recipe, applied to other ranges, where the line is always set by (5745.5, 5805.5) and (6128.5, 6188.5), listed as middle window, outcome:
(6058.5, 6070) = -0.08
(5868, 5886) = 0.12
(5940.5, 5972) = 0.05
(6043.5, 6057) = -0.11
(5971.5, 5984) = 0.05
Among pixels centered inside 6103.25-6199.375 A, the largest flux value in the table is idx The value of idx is 10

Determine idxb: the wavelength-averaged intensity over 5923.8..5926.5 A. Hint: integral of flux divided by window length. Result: 7.69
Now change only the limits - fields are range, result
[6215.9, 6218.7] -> 6.87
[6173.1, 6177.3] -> 8.61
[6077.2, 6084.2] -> 8.93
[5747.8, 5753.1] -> 8.4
